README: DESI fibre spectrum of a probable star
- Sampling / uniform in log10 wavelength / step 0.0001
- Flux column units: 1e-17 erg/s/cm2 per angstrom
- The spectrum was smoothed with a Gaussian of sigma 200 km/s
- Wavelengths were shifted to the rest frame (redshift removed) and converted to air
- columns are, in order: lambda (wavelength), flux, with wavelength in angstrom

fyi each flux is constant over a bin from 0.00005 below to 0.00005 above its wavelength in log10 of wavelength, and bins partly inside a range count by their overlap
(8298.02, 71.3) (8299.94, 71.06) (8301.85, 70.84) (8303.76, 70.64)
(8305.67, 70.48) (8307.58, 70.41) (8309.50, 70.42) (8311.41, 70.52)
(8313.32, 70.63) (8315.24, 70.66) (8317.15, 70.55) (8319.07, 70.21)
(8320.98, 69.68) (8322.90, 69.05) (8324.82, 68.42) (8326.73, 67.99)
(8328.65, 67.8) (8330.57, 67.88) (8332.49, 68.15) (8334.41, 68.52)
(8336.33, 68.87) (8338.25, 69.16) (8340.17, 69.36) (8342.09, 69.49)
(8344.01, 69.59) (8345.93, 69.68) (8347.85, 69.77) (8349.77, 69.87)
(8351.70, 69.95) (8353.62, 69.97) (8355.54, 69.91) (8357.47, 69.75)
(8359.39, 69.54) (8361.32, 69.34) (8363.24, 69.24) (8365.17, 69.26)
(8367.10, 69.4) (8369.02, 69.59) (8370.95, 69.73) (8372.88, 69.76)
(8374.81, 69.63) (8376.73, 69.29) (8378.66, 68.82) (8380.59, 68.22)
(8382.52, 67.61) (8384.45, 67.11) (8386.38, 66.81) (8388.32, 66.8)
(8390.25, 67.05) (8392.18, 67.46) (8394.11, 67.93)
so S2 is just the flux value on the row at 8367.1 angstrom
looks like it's 69.4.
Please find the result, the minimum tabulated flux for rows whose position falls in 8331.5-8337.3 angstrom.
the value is 68.15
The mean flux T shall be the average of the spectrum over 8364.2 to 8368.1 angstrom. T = 69.3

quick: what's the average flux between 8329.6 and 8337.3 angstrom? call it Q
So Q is 68.3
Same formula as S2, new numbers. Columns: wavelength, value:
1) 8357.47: 69.75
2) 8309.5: 70.42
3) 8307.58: 70.41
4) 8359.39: 69.54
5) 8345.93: 69.68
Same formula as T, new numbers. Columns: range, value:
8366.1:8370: 69.5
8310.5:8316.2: 70.6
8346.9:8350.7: 69.9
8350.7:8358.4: 69.8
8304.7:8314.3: 70.5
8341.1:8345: 69.6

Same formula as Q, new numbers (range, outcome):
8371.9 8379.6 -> 69.4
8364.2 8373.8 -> 69.5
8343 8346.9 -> 69.7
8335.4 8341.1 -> 69.1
